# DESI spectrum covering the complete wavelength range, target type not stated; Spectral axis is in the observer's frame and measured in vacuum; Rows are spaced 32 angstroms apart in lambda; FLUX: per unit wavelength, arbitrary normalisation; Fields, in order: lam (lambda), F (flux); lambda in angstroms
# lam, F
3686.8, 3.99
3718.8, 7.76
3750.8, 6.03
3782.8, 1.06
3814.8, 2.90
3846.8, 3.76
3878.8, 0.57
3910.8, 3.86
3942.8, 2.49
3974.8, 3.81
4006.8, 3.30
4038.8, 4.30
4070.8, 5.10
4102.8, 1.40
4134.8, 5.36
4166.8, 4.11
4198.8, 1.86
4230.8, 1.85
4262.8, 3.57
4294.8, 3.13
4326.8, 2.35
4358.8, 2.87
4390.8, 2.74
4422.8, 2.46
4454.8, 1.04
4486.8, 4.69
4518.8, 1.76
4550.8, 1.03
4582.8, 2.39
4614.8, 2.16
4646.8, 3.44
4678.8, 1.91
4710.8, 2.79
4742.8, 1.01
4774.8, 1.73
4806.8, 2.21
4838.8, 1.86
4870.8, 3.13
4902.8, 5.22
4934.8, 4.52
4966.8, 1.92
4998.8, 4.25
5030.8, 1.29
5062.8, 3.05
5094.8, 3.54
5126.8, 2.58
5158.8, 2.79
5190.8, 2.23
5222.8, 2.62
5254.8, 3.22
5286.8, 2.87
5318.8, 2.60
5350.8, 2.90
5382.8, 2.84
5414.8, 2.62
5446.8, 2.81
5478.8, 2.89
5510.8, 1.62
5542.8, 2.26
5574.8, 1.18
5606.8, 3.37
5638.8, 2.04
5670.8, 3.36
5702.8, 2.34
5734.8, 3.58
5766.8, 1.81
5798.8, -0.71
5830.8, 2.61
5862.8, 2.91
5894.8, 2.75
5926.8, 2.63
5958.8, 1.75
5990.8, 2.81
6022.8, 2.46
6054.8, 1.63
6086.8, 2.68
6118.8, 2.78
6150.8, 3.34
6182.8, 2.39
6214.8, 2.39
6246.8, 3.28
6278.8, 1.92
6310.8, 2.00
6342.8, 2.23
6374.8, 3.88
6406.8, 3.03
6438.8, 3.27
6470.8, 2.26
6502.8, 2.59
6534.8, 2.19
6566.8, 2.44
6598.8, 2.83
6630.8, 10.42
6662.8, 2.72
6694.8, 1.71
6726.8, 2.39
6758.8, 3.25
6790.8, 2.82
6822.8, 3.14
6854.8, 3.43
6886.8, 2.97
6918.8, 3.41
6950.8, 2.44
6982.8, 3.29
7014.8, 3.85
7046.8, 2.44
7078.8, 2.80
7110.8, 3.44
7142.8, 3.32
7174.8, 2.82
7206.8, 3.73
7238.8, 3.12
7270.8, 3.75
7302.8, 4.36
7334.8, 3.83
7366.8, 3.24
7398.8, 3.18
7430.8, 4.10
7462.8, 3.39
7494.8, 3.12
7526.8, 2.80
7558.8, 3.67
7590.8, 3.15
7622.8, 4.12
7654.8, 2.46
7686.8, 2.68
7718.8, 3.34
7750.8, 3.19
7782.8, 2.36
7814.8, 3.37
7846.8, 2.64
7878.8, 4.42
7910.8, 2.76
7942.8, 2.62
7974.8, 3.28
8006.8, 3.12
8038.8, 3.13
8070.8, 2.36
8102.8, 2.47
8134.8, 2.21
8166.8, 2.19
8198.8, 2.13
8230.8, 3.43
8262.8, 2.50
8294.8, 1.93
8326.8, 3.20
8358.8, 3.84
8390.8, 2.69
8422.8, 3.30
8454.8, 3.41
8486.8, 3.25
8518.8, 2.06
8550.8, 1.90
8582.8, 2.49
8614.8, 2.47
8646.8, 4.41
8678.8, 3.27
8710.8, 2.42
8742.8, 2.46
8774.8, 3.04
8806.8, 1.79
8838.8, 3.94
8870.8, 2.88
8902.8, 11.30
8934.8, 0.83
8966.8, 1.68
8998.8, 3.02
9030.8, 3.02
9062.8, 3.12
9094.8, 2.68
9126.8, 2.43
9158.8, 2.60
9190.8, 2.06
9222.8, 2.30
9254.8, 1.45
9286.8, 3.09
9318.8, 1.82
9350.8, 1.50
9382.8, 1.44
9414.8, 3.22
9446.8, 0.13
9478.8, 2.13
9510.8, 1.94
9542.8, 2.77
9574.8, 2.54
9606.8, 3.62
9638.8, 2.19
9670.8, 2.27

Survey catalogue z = 0.780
